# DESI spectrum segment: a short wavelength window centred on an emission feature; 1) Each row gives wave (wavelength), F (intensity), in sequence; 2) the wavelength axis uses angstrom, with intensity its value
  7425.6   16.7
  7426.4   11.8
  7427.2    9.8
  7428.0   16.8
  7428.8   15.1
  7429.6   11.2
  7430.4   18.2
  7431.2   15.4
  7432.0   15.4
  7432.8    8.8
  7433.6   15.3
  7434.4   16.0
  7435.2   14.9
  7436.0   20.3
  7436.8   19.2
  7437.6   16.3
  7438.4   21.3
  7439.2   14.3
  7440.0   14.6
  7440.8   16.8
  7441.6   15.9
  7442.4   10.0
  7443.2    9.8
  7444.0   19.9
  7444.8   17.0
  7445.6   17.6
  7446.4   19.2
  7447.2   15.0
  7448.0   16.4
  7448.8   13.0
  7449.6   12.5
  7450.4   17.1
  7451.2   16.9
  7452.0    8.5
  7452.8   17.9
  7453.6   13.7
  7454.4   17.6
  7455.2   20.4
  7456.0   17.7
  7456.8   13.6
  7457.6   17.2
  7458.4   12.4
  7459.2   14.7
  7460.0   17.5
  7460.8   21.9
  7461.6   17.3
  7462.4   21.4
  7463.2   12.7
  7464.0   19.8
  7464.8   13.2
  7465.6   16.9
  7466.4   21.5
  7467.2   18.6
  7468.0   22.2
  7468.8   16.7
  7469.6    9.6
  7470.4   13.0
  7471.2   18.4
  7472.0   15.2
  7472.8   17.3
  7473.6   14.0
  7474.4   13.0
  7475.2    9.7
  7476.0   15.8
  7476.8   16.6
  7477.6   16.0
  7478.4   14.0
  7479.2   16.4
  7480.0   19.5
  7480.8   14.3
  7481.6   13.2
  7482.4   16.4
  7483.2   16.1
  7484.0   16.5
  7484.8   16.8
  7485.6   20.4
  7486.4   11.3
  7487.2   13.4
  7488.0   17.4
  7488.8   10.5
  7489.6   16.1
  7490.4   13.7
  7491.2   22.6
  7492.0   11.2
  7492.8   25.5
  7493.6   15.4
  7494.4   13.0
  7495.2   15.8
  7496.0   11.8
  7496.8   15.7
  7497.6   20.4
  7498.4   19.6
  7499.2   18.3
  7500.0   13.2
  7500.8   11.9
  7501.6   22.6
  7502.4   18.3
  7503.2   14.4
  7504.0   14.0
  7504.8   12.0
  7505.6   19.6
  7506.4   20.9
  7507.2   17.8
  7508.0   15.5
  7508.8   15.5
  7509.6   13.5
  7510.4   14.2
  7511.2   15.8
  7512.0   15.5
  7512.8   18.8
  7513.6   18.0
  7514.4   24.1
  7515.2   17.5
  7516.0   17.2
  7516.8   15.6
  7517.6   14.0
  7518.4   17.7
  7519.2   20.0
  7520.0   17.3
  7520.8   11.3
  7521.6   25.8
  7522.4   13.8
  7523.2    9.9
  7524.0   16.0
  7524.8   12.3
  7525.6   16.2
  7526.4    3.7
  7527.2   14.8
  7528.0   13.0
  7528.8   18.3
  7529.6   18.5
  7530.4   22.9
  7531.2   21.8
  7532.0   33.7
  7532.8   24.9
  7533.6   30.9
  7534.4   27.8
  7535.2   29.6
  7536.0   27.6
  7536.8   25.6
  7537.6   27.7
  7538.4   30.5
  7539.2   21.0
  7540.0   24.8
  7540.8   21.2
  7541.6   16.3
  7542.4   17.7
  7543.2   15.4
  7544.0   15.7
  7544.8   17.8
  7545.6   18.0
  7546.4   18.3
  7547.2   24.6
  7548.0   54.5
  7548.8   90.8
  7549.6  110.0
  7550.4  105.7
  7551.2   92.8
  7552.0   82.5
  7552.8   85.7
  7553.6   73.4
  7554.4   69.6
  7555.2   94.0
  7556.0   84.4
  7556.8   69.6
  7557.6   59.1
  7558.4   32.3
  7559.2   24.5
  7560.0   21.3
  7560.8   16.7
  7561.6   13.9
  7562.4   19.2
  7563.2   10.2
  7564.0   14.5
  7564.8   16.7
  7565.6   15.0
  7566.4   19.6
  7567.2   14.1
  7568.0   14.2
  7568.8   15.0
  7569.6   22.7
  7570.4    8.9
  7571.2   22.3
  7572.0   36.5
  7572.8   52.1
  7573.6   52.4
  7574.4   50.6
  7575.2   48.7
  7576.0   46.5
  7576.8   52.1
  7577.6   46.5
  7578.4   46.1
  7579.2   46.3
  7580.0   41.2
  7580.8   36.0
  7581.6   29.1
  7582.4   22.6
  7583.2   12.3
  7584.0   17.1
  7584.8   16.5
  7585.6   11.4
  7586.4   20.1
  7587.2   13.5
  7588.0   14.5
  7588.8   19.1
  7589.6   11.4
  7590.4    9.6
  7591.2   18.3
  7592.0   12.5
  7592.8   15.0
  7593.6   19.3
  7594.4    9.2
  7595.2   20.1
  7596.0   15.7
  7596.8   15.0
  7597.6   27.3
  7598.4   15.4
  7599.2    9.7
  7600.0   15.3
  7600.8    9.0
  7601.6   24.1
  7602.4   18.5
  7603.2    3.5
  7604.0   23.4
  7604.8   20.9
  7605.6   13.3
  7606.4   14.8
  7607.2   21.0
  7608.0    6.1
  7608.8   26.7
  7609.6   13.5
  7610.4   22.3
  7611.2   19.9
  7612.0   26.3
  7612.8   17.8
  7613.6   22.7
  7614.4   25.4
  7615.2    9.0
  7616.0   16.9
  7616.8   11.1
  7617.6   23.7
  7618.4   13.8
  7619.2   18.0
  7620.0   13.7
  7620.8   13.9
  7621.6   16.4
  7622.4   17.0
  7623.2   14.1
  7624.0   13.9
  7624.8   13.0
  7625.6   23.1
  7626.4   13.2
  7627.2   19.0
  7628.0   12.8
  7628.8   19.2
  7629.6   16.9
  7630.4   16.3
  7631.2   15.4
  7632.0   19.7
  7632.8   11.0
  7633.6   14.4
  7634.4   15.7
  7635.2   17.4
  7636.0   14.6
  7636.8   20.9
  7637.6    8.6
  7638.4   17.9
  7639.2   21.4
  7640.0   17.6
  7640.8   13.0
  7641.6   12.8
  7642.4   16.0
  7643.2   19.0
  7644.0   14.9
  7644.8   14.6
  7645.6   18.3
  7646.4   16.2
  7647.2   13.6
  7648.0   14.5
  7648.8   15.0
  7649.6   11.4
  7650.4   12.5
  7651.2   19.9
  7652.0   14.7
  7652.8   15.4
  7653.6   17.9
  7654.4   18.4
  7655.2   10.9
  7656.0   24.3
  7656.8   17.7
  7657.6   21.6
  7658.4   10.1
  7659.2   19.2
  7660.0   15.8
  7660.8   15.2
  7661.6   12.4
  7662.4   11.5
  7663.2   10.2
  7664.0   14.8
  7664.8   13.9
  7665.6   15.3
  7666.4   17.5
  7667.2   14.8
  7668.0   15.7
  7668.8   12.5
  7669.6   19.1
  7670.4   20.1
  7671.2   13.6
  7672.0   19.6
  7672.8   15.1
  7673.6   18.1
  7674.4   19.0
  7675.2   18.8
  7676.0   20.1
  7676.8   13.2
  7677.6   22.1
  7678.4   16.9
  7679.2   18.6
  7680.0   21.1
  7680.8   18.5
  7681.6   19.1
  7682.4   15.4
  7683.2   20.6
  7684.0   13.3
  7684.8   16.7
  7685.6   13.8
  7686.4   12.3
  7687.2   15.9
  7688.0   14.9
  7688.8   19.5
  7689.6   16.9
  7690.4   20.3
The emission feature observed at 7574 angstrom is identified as [N II] 6583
